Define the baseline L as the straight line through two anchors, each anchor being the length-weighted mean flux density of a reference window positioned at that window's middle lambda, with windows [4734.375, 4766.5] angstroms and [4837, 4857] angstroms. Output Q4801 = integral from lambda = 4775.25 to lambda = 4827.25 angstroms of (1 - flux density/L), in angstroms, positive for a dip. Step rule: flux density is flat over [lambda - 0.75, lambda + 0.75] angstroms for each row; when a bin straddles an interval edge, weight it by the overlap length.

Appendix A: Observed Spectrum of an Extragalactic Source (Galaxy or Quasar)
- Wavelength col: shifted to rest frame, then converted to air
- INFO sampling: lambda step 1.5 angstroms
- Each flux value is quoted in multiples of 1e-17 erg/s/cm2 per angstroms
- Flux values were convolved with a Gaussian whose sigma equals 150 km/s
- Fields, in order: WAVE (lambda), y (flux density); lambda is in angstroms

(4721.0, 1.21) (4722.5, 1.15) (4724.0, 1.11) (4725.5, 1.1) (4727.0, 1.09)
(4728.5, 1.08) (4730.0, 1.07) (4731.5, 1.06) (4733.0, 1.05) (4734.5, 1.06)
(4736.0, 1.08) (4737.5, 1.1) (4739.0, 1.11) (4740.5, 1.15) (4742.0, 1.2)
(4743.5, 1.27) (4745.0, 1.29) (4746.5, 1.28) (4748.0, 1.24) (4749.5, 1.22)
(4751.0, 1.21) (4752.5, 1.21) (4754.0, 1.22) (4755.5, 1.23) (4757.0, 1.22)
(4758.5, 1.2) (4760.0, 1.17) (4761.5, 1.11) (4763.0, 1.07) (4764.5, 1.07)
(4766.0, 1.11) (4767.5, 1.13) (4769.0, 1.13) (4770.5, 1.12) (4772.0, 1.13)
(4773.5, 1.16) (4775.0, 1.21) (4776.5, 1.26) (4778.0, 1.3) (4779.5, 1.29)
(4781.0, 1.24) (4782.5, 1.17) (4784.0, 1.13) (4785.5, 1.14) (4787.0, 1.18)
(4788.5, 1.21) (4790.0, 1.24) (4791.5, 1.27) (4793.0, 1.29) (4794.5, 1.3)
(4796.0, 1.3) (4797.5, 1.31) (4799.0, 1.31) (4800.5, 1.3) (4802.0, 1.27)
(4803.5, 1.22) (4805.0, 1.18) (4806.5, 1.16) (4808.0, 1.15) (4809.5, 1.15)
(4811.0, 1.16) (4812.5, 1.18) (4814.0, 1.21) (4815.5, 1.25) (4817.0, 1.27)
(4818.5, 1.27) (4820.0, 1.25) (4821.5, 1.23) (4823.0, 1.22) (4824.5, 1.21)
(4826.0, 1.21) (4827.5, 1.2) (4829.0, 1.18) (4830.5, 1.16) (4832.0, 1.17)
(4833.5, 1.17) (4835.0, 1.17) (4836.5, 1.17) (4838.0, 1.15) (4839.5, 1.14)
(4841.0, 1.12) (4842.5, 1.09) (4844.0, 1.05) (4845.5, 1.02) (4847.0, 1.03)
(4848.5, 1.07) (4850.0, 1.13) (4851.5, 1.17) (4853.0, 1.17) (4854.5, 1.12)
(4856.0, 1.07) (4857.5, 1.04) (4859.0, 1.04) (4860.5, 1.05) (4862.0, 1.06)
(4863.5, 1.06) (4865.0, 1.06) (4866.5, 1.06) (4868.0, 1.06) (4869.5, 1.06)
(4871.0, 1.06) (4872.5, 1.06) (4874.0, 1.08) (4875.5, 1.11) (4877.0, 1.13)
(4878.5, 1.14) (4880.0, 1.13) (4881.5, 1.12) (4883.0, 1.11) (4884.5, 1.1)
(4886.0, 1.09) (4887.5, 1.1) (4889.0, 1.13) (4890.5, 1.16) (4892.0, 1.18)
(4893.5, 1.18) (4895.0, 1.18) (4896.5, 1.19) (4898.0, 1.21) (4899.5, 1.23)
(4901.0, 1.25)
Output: -4.2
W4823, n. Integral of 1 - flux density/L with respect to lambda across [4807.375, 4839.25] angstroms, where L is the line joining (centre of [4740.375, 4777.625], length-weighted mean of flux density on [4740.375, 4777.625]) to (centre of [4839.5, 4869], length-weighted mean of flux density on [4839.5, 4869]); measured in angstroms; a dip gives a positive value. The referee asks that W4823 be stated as -2.4 angstroms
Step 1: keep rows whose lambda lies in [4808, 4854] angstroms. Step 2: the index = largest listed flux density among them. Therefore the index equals 1.27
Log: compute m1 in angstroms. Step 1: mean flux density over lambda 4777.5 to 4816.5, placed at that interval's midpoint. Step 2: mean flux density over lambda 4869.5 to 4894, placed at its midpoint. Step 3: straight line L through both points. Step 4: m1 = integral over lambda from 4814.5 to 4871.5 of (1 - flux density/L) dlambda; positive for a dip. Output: 1.7 angstroms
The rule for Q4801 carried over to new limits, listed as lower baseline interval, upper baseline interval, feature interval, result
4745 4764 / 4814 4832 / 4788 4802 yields -0.8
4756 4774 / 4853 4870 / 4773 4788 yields -1.1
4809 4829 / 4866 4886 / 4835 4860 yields 1.2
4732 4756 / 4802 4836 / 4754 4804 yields -0.7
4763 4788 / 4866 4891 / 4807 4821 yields -0.8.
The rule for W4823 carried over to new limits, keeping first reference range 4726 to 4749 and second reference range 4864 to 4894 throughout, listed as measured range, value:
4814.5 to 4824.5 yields -1.1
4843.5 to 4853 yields 0.2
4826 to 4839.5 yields -0.7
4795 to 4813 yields -1.6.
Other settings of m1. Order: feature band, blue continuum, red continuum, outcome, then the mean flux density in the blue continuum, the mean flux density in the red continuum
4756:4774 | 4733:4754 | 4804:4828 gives 0.81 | 1.18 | 1.21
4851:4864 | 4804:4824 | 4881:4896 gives 0.89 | 1.21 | 1.14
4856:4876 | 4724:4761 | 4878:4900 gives 1.56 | 1.16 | 1.15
